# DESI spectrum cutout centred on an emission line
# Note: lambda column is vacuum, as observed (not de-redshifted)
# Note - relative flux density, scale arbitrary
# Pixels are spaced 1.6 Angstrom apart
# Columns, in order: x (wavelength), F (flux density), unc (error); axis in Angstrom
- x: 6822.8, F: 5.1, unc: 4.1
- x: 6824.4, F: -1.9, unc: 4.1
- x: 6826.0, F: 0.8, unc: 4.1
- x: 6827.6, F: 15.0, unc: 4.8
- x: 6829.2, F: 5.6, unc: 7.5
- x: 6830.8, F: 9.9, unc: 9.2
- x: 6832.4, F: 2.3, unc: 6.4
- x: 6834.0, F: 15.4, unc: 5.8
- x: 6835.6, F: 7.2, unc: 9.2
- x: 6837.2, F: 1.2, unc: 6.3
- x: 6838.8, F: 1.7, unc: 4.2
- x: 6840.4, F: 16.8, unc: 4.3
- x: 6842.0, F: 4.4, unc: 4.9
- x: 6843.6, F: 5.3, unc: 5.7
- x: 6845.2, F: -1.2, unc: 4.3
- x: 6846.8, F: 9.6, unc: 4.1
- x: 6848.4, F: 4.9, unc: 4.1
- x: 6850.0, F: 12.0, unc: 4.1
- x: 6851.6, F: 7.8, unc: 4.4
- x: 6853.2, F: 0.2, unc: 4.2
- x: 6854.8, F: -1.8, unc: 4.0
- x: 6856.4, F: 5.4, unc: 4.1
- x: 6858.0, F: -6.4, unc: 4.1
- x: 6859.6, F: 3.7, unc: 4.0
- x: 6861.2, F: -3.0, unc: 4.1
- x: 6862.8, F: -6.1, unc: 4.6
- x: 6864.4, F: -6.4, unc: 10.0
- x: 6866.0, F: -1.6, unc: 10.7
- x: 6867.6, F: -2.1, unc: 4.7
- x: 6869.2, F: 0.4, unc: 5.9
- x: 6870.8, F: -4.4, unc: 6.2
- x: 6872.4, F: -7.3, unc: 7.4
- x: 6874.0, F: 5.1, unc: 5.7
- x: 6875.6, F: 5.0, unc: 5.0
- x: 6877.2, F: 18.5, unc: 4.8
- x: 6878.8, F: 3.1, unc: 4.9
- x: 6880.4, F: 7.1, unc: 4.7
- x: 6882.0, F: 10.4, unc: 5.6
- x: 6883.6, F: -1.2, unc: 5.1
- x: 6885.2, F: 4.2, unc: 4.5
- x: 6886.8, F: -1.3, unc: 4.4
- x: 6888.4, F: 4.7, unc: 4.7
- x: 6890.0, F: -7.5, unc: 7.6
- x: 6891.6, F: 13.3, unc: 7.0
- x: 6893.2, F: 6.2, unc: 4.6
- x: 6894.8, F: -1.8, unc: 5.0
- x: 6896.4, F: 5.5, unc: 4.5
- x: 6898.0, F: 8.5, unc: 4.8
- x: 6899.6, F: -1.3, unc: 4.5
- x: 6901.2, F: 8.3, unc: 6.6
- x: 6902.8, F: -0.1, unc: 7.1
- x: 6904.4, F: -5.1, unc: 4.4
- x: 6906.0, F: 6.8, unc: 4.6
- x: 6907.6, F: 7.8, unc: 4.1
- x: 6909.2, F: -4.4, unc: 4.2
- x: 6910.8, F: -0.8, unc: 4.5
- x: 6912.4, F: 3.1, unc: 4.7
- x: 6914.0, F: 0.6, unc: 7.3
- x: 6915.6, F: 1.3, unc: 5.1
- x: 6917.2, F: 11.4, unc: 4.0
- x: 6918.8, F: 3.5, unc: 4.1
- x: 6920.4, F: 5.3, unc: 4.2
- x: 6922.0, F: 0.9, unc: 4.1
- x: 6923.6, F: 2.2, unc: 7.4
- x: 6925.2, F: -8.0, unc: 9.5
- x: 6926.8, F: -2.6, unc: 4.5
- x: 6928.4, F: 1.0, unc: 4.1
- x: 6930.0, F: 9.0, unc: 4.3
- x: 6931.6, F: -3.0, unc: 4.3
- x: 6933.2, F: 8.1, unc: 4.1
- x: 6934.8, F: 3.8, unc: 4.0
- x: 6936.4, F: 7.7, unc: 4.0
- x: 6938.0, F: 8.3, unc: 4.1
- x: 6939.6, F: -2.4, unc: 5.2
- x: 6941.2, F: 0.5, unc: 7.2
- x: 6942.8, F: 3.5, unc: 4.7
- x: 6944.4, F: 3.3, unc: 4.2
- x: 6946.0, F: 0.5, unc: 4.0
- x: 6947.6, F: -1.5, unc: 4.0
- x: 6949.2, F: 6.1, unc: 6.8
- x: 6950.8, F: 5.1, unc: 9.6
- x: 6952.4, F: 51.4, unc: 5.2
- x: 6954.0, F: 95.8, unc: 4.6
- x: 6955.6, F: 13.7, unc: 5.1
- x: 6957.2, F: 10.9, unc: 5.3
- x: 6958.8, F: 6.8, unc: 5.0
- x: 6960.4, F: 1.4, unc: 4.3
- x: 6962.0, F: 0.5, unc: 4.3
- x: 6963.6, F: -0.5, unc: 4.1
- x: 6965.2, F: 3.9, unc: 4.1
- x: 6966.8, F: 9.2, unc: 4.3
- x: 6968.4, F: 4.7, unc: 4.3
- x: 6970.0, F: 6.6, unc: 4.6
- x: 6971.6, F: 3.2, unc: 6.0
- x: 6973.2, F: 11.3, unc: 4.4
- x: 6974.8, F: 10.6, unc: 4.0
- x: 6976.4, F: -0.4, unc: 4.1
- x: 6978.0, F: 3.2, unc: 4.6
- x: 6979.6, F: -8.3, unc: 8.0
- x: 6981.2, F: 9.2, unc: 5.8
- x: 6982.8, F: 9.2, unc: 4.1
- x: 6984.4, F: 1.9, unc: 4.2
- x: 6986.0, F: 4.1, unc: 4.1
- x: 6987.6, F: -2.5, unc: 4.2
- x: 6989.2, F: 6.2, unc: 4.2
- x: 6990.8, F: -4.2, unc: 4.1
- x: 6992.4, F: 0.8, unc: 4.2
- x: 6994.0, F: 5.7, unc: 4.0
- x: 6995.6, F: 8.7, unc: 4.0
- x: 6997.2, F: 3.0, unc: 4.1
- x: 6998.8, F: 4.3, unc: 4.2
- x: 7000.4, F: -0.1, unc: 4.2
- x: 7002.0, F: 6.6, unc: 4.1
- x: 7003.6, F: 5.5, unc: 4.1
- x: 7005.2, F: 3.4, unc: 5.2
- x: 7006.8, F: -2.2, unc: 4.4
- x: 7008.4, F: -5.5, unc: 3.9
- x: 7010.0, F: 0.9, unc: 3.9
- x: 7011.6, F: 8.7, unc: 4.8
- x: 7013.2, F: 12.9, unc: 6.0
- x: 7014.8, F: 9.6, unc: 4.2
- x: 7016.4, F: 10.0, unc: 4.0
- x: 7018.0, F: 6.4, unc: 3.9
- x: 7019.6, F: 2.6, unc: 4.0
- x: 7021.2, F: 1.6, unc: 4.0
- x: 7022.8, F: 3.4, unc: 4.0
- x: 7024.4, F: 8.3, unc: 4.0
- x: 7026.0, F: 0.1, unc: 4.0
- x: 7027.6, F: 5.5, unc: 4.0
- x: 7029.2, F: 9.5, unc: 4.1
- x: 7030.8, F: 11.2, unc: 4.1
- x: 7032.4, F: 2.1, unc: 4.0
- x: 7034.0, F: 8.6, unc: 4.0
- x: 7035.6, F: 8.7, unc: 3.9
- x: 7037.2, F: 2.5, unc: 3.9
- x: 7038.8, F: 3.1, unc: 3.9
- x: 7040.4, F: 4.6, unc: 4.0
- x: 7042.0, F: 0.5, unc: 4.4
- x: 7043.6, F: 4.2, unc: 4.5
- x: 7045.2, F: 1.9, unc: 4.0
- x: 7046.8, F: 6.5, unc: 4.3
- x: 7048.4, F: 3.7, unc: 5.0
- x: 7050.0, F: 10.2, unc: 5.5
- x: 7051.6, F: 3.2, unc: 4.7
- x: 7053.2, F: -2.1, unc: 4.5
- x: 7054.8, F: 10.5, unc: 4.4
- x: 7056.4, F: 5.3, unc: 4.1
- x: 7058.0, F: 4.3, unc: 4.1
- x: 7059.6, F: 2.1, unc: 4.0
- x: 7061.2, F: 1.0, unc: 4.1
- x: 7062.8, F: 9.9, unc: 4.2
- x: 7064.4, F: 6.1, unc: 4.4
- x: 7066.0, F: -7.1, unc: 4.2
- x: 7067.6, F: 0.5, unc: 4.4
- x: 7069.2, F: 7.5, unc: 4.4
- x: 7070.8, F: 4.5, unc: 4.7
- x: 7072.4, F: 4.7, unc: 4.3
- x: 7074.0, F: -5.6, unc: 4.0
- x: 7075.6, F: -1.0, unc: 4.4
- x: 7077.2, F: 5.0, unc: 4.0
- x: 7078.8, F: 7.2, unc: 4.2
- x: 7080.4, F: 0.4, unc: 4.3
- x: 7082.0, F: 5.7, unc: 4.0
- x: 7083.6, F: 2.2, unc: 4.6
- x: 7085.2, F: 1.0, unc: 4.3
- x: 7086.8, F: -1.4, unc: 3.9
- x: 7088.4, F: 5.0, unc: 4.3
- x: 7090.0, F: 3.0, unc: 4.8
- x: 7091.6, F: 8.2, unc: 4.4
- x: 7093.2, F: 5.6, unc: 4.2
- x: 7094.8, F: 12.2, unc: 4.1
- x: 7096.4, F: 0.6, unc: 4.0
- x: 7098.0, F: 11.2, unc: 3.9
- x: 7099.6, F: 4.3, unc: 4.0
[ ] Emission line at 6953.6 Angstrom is H-alpha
